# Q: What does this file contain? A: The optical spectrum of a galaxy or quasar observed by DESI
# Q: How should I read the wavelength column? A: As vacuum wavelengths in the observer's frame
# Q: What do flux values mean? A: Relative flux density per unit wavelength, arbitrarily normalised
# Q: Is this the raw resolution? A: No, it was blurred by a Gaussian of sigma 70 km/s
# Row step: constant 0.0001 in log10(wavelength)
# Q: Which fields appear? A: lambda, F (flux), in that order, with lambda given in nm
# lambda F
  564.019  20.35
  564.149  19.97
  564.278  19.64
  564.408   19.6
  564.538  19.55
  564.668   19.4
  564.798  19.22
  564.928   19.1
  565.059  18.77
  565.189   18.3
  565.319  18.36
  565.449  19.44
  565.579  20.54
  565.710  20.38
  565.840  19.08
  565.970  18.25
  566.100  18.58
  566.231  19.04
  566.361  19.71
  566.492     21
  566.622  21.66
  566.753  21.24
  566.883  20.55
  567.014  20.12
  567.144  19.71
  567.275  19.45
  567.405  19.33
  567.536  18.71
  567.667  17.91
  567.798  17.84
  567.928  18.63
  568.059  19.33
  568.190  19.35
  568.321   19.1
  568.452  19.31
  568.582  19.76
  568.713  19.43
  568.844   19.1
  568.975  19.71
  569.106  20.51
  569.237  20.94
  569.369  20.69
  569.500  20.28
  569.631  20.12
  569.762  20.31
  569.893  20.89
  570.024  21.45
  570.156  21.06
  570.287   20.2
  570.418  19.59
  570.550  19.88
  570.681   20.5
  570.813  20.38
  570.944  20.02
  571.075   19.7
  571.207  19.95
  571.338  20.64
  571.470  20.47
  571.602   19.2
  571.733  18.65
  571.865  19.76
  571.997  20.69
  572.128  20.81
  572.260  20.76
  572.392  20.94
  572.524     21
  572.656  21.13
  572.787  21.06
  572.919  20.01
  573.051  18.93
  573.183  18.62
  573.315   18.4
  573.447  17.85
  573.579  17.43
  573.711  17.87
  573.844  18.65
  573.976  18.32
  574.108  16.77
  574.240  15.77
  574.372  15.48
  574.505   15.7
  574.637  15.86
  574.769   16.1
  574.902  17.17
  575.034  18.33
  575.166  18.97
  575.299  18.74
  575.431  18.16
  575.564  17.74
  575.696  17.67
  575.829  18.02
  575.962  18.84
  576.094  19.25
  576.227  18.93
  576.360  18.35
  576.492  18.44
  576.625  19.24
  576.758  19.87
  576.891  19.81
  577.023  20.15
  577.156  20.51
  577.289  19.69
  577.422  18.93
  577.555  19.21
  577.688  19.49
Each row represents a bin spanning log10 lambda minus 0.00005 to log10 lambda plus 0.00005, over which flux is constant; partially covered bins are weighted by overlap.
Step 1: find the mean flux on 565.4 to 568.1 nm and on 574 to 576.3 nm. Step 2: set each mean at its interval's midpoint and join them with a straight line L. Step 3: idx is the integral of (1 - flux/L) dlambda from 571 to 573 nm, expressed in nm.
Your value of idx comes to -0.22 nm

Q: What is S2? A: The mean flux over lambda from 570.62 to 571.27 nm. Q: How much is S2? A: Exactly 20.1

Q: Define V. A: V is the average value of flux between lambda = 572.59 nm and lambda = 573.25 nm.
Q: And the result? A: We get 20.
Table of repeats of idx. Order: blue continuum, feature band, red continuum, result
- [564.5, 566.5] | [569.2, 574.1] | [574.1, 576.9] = -0.40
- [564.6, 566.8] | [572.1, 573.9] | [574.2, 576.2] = -0.15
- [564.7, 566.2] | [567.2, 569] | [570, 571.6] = 0.06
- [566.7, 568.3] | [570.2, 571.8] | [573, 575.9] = -0.13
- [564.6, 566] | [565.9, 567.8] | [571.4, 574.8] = -0.05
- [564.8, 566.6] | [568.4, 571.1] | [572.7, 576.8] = -0.20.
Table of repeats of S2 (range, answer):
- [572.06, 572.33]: 20.8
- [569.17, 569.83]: 20.5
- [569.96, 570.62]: 20.4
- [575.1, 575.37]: 18.9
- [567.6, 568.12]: 18.4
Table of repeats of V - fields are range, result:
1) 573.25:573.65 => 17.9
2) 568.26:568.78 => 19.4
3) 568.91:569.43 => 20.4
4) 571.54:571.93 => 19.2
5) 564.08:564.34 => 19.9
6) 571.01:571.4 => 20.1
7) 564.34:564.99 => 19.4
